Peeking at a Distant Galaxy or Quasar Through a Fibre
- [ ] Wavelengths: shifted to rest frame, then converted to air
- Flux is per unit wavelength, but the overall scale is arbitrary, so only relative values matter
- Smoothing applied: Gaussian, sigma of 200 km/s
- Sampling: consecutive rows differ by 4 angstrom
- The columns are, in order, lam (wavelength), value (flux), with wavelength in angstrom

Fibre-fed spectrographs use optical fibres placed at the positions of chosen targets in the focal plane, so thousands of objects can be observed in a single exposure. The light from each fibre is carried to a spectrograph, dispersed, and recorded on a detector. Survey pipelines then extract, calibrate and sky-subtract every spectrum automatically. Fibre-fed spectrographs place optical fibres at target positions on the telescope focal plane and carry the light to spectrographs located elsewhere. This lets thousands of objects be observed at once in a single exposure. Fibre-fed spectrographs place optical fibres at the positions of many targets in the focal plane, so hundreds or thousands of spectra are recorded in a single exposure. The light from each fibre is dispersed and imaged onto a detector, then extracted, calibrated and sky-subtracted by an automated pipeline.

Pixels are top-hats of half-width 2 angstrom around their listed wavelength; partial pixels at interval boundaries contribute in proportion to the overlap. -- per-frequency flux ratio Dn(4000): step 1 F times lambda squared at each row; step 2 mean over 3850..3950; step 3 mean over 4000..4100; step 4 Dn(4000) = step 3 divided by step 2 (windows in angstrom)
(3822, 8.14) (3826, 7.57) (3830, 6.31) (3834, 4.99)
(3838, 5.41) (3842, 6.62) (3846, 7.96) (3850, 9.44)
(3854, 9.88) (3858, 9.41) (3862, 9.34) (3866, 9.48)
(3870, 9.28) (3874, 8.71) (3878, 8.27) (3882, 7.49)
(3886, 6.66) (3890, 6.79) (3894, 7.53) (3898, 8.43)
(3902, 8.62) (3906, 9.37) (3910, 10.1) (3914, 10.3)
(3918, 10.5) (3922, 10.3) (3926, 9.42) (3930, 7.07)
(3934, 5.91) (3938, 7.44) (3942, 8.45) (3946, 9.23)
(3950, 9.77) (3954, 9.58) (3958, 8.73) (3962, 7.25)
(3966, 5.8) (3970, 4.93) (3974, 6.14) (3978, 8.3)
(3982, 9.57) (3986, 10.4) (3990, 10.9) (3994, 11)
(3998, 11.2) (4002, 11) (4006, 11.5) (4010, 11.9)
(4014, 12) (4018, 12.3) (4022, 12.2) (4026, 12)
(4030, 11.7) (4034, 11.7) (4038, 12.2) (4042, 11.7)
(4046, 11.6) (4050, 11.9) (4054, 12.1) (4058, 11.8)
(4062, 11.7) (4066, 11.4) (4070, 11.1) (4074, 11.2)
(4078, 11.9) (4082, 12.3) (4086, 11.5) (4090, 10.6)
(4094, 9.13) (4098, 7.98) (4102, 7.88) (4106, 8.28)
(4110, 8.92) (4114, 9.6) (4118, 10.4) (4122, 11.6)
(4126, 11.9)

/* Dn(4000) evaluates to 1.42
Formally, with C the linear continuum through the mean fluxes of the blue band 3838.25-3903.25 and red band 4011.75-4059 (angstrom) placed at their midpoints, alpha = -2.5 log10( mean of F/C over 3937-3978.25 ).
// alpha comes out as 0.29 mag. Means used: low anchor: 8.29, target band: 7.77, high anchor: 11.9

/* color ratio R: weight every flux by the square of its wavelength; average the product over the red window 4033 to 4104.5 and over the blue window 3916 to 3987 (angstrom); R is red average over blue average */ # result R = 1.4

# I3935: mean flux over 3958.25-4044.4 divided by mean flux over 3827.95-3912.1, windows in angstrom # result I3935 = 1.3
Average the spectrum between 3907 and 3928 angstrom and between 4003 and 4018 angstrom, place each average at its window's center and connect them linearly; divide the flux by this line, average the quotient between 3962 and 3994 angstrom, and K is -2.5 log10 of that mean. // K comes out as 0.35 mag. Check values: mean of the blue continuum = 10.1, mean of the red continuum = 11.8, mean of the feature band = 8.15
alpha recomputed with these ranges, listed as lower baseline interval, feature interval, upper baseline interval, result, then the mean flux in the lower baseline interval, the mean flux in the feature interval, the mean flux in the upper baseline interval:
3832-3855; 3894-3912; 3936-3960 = -0.10 mag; 7.27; 8.95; 8.87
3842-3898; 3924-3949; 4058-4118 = 0.13 mag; 8.41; 7.99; 10.3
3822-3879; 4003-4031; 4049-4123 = -0.21 mag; 8.05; 11.9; 10.6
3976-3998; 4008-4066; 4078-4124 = -0.18 mag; 10.1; 11.9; 9.93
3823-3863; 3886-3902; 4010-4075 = 0.15 mag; 7.66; 7.6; 11.8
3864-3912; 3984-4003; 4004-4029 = 0.04 mag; 8.39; 10.9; 12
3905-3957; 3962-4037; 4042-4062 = 0.05 mag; 9.02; 10.2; 11.8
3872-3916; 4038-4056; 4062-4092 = -0.09 mag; 8.39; 11.9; 11.4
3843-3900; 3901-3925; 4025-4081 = -0.08 mag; 8.44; 9.9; 11.7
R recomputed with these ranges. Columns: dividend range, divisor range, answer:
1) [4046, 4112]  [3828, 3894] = 1.51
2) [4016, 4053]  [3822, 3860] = 1.74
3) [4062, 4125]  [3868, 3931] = 1.31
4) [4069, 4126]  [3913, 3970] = 1.32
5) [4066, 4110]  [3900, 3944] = 1.25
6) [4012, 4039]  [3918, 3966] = 1.48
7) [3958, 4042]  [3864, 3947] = 1.26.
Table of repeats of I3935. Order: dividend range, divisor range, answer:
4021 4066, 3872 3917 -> 1.40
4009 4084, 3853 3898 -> 1.41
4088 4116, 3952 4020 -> 0.93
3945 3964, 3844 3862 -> 0.97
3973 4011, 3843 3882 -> 1.15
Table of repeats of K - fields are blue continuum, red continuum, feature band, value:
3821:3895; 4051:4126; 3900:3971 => 0.026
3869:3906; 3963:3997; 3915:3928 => -0.230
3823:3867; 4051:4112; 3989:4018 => -0.185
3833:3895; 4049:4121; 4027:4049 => -0.180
